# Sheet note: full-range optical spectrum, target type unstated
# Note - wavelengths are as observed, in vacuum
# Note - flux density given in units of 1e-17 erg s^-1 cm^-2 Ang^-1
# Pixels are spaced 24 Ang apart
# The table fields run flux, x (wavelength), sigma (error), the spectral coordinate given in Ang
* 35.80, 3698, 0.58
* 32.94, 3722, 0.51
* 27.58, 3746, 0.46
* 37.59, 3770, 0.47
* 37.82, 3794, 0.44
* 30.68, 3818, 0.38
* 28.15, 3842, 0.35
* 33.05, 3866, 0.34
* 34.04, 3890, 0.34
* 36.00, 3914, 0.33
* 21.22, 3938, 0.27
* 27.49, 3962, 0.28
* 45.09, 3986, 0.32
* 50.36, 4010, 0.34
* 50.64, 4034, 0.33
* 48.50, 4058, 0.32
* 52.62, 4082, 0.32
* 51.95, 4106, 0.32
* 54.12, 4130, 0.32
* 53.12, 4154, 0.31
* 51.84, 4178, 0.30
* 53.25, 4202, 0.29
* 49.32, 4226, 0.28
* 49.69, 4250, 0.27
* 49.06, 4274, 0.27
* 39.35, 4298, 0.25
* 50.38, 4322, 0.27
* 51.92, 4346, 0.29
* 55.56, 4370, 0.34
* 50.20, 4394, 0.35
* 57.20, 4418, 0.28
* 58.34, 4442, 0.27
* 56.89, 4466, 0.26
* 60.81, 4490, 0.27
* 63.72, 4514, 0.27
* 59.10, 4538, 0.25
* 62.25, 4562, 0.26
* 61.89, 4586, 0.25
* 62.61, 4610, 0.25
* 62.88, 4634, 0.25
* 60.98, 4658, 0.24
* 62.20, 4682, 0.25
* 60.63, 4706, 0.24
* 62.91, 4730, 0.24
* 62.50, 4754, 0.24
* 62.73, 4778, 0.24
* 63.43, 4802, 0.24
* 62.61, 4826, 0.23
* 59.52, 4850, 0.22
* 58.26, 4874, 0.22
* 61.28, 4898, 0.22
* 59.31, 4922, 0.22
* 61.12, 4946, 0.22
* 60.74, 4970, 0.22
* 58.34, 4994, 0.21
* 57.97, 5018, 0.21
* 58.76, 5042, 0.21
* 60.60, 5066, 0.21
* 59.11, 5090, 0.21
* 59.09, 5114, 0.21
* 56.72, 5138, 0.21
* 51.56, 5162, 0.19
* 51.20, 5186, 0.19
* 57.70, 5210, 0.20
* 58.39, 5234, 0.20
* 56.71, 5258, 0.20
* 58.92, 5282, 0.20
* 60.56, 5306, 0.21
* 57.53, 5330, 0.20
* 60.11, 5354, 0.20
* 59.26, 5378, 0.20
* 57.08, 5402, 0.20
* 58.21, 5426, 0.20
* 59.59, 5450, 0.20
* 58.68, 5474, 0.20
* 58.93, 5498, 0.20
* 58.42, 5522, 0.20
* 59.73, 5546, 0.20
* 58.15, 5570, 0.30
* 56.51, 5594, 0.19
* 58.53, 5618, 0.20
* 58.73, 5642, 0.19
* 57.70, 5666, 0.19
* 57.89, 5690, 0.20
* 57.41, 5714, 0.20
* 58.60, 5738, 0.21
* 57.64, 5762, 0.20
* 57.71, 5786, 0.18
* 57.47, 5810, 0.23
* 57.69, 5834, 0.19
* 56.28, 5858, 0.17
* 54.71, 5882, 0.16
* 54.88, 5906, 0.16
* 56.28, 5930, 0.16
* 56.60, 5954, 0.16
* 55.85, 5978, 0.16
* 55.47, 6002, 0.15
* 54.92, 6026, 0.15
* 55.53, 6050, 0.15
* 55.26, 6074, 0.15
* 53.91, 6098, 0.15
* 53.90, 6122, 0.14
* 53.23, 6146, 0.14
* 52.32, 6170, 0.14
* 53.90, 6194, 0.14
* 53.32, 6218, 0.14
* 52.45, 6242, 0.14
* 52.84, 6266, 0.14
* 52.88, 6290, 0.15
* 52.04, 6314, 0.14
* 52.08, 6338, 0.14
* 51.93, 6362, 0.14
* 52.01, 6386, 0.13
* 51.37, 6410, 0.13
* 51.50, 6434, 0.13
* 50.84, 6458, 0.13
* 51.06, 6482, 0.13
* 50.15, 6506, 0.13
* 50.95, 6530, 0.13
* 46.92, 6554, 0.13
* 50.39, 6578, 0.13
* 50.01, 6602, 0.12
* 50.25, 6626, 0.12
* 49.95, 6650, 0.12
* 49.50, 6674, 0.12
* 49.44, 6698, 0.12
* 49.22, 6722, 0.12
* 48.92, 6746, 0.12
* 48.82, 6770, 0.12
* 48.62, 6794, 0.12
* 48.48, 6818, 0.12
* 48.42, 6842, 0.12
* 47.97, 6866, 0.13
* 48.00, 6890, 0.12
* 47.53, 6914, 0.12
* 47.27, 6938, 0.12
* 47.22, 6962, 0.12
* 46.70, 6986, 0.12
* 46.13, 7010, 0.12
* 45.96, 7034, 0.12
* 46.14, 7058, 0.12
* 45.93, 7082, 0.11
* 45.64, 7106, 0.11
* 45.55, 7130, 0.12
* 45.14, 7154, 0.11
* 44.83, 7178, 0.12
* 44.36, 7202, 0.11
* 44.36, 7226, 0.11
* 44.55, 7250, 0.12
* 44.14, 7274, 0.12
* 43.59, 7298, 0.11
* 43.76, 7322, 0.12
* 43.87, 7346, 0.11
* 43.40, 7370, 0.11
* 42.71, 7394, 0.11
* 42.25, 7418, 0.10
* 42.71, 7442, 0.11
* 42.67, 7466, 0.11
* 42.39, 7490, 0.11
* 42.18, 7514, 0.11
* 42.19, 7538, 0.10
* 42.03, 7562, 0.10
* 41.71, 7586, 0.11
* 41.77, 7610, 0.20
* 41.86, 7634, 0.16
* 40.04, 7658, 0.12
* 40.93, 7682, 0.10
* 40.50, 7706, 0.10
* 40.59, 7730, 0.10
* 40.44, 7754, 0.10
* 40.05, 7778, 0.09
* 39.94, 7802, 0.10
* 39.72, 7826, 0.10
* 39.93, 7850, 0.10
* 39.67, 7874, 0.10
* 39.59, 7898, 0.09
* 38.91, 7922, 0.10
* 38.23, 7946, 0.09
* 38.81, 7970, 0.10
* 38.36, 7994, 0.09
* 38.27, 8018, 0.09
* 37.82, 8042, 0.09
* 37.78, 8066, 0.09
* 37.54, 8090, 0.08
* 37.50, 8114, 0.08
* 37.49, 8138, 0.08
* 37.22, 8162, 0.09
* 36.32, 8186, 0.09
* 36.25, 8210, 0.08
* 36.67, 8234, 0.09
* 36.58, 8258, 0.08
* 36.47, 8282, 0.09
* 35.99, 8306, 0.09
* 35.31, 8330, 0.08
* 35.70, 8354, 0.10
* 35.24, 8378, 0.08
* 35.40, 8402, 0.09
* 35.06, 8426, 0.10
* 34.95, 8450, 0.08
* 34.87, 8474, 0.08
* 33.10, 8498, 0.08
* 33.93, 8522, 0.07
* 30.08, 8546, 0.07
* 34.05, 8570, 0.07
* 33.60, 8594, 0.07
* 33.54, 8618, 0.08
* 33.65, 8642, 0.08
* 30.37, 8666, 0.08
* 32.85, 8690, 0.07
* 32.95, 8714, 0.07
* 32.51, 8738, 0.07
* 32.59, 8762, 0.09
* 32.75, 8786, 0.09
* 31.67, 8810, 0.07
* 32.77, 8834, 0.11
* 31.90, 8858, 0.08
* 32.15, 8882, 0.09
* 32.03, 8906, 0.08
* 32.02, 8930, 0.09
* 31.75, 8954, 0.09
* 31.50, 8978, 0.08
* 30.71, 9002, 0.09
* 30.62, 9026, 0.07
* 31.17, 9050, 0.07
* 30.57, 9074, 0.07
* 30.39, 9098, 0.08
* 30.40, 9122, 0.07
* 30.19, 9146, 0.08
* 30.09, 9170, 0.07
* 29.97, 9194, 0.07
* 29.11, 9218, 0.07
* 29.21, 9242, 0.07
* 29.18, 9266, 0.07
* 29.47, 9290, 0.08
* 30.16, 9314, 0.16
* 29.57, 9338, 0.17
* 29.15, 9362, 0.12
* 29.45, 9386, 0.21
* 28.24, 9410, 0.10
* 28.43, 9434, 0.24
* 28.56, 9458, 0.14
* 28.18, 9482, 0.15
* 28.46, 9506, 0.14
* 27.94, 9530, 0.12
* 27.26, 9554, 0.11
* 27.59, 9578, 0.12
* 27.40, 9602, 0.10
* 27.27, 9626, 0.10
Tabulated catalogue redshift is 0.000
